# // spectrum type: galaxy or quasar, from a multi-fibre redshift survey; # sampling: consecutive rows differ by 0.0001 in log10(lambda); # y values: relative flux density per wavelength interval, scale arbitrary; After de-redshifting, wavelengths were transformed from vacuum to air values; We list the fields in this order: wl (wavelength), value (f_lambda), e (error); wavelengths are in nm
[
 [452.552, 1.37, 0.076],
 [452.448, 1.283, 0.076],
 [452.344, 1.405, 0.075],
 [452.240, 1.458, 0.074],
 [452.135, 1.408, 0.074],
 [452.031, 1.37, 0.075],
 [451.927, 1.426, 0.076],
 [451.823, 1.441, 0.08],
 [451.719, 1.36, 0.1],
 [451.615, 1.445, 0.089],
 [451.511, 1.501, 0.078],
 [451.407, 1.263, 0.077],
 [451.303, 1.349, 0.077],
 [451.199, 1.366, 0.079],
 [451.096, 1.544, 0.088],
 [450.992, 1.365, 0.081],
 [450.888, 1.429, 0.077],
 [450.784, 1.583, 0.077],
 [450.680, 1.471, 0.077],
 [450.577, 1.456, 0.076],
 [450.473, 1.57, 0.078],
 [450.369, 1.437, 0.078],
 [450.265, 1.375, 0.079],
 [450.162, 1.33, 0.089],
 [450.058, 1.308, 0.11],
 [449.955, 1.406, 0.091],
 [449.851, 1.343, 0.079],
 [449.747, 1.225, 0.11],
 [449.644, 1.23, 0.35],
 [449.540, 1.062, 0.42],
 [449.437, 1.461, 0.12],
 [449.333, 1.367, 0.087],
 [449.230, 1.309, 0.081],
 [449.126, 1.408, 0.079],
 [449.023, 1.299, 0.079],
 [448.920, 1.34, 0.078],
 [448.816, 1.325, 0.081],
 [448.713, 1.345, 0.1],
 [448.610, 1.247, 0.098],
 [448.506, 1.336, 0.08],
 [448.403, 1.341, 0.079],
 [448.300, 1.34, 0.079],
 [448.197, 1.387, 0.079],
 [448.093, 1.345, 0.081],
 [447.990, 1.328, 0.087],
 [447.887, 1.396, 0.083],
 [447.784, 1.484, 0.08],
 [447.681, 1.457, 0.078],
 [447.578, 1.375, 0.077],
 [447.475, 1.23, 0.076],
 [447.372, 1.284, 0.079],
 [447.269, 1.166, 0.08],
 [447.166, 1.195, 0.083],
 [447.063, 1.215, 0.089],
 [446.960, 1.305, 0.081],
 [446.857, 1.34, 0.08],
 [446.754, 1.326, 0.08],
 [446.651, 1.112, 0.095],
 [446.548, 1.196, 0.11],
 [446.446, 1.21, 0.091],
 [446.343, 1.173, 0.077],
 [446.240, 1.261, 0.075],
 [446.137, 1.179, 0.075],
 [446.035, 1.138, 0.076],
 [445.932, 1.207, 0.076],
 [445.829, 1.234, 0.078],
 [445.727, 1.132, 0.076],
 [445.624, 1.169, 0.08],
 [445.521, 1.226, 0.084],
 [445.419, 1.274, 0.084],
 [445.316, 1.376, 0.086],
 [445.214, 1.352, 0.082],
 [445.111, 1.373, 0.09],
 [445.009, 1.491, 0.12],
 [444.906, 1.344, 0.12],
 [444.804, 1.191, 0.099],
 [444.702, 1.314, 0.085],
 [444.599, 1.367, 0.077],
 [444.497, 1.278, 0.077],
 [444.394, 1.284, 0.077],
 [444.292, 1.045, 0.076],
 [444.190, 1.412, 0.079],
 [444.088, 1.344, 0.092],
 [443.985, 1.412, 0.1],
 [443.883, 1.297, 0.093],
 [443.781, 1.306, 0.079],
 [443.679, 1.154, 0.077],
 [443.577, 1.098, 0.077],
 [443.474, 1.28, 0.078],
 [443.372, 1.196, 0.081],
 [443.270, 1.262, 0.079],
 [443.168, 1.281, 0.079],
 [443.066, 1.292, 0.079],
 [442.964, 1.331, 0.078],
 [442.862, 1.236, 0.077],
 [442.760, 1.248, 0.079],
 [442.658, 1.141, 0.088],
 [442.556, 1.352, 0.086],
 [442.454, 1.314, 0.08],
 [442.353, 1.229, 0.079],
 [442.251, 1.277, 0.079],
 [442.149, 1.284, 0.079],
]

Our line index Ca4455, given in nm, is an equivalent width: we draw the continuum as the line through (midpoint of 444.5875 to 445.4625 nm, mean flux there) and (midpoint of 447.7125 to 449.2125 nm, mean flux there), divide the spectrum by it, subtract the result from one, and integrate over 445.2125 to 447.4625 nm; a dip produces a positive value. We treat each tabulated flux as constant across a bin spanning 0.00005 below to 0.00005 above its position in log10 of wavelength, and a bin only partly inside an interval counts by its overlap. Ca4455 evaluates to 0.197 nm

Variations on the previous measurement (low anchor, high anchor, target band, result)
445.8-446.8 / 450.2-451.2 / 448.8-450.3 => 0.08 nm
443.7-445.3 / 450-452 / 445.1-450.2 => 0.30 nm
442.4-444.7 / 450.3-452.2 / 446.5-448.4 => 0.07 nm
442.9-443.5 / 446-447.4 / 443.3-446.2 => -0.04 nm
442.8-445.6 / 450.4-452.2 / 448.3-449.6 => 0.06 nm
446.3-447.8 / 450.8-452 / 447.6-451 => -0.06 nm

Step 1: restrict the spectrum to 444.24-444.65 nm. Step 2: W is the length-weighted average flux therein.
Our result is 1.24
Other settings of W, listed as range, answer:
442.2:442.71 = 1.26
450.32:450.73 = 1.48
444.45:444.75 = 1.32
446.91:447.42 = 1.23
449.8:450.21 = 1.35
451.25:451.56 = 1.37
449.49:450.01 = 1.25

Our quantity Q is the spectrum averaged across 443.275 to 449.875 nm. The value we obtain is 1.28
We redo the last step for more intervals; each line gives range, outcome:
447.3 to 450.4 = 1.34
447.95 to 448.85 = 1.33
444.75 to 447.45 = 1.25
